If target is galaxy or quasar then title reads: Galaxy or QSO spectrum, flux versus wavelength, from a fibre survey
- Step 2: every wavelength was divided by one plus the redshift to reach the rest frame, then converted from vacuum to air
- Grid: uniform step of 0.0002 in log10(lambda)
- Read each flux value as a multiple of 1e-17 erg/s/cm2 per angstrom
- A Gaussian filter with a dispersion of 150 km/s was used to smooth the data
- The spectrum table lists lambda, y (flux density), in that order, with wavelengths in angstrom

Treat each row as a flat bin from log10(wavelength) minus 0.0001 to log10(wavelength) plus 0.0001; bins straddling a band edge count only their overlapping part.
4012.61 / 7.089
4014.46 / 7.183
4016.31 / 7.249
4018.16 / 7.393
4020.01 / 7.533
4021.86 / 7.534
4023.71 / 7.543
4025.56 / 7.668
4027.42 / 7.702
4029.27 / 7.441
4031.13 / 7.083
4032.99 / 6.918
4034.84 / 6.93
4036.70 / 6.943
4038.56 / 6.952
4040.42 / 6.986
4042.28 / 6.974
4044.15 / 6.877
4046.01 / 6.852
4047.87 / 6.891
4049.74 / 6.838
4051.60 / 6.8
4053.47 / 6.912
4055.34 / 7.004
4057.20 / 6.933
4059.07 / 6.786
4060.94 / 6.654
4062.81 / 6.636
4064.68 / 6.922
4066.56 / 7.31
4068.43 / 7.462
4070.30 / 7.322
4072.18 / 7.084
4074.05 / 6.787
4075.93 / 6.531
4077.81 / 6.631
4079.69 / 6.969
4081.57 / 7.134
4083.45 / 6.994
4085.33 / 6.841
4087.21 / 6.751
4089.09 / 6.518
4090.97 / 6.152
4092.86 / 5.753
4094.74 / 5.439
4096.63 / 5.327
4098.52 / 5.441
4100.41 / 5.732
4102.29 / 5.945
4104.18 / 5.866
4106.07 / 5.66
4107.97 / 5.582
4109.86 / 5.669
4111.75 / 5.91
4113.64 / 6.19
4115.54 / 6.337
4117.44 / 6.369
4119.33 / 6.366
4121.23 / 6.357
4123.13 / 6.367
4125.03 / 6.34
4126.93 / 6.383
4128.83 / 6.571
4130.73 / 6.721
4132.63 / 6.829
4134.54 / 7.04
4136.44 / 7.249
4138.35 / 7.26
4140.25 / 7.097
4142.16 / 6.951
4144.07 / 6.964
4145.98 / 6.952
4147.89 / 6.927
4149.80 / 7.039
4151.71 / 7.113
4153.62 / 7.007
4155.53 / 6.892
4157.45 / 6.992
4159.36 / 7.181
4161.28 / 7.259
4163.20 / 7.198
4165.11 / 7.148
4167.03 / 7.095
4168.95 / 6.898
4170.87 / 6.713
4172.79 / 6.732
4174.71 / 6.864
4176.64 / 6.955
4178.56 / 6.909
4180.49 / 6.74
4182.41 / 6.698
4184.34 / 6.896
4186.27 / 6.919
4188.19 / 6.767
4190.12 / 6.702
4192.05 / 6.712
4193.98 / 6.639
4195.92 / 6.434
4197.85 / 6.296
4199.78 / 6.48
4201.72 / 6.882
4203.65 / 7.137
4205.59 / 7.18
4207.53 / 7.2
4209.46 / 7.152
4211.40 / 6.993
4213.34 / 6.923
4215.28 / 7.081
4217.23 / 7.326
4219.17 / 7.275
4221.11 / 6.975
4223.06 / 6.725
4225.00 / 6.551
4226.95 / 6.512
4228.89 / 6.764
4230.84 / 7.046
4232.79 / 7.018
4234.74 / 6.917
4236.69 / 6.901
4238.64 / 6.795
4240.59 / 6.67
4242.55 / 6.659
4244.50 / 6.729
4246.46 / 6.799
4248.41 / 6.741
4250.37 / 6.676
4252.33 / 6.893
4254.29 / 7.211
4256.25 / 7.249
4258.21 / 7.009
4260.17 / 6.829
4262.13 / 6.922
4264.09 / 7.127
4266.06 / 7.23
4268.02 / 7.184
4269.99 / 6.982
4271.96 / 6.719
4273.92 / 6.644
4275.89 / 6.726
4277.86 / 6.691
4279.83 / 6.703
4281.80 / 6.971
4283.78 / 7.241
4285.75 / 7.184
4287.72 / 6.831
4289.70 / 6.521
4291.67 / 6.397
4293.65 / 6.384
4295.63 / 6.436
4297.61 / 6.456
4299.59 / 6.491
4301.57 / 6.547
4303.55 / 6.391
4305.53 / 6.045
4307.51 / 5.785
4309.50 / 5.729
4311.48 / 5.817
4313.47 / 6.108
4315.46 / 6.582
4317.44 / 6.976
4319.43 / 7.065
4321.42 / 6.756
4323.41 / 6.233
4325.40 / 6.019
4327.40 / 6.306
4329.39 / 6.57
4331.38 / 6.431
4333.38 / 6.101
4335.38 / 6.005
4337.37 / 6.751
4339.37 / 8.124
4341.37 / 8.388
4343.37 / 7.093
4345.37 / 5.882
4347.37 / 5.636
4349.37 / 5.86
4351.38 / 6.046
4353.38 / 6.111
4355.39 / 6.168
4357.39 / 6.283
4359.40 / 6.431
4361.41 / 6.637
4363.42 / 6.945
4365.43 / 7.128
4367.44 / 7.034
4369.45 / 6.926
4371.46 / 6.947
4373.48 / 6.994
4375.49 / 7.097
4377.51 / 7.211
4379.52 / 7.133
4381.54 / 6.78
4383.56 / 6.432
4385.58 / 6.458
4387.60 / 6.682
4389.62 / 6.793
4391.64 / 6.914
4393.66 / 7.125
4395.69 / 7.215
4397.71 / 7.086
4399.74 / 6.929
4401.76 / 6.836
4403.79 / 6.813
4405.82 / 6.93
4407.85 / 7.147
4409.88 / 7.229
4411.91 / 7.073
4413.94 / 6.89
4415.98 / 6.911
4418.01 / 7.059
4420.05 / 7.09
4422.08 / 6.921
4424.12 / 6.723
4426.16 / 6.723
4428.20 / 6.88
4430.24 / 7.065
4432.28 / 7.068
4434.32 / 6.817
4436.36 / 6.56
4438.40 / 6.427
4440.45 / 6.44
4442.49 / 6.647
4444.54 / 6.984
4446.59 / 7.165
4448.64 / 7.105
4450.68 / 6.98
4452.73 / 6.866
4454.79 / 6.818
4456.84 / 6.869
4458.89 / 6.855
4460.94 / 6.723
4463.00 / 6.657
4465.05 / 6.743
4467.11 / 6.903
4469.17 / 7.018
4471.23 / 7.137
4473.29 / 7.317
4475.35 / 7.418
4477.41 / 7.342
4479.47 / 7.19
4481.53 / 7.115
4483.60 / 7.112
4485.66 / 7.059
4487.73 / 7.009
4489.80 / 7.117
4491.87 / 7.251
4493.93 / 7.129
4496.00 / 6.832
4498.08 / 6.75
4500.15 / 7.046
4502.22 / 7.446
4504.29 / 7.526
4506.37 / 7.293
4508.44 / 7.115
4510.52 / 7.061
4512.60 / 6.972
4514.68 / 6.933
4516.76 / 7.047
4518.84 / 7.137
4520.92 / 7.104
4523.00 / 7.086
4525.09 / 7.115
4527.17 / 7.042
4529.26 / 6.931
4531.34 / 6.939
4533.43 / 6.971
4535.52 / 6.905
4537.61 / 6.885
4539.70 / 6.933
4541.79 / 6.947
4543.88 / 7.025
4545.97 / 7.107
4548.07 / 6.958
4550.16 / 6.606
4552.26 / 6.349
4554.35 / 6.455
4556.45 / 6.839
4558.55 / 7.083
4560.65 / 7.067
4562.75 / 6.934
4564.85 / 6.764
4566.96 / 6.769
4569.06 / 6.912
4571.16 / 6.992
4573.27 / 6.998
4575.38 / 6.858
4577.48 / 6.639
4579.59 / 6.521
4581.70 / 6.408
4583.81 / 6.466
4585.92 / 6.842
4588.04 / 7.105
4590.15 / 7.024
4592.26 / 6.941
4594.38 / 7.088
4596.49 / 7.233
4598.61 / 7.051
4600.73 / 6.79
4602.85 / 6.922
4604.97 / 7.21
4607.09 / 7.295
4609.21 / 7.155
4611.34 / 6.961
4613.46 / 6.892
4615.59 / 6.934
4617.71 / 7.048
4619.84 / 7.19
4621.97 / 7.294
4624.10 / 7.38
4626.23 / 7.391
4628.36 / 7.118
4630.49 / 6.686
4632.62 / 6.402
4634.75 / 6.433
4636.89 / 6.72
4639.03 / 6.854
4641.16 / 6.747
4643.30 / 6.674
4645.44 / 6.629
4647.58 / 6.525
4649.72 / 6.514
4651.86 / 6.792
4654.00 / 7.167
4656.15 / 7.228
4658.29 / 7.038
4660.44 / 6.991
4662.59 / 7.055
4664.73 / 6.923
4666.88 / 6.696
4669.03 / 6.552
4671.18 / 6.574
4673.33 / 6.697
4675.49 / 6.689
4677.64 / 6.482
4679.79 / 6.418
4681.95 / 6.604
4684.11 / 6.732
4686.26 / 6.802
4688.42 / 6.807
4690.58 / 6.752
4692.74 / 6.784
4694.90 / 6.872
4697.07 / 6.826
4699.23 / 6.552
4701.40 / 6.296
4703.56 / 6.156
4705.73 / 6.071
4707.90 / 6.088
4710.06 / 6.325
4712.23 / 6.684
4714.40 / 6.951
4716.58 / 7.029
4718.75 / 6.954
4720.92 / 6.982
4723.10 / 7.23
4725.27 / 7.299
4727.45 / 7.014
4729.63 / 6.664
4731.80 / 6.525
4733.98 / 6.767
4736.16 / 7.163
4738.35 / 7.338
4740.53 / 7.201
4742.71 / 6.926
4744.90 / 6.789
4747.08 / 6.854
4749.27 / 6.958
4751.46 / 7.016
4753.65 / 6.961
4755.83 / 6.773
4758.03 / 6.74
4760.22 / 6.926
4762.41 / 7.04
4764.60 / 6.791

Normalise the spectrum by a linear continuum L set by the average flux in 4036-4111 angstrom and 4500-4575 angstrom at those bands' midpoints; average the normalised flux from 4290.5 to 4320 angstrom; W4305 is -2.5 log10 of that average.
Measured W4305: 0.07 mag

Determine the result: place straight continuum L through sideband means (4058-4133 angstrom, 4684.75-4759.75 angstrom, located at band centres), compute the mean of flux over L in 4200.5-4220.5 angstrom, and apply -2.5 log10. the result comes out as -0.099 mag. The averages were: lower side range 6.41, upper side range 6.8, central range 7.1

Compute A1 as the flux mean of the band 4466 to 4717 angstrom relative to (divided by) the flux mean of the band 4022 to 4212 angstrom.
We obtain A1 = 1.0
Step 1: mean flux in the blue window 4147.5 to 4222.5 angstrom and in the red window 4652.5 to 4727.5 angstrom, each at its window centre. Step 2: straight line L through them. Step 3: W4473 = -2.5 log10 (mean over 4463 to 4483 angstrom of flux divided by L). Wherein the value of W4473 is -0.04 mag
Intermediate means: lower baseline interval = 6.93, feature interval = 7.11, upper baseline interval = 6.75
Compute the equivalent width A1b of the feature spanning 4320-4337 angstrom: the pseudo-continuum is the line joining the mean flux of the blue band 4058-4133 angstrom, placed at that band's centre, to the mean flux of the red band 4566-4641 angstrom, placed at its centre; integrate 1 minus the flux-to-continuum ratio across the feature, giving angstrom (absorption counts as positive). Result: 0.8 angstrom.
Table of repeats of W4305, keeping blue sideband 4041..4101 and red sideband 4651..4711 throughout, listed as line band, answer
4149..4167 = -0.067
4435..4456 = -0.020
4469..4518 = -0.073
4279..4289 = -0.048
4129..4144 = -0.051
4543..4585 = -0.018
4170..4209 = -0.021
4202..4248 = -0.040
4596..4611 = -0.063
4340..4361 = 0.041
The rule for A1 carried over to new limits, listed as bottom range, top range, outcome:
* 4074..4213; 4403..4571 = 1.05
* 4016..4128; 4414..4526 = 1.05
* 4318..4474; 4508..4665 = 1.02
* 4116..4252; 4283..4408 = 0.97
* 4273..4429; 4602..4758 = 1.02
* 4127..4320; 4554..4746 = 1.00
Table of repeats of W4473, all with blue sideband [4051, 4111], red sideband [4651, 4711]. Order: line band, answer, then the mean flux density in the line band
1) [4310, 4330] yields 0.02 mag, 6.42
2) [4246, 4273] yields -0.07 mag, 6.97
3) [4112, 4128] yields 0.03 mag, 6.32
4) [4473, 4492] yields -0.09 mag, 7.18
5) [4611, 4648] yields -0.04 mag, 6.89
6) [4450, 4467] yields -0.03 mag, 6.81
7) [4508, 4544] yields -0.06 mag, 7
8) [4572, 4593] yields -0.02 mag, 6.78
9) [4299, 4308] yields 0.05 mag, 6.27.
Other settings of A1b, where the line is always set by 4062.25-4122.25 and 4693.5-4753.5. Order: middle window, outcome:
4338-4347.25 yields -0.9 angstrom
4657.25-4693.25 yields 0.1 angstrom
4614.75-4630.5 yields -1.0 angstrom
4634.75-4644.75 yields 0.0 angstrom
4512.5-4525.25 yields -0.8 angstrom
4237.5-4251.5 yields -0.5 angstrom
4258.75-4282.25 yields -1.5 angstrom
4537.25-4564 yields -0.7 angstrom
